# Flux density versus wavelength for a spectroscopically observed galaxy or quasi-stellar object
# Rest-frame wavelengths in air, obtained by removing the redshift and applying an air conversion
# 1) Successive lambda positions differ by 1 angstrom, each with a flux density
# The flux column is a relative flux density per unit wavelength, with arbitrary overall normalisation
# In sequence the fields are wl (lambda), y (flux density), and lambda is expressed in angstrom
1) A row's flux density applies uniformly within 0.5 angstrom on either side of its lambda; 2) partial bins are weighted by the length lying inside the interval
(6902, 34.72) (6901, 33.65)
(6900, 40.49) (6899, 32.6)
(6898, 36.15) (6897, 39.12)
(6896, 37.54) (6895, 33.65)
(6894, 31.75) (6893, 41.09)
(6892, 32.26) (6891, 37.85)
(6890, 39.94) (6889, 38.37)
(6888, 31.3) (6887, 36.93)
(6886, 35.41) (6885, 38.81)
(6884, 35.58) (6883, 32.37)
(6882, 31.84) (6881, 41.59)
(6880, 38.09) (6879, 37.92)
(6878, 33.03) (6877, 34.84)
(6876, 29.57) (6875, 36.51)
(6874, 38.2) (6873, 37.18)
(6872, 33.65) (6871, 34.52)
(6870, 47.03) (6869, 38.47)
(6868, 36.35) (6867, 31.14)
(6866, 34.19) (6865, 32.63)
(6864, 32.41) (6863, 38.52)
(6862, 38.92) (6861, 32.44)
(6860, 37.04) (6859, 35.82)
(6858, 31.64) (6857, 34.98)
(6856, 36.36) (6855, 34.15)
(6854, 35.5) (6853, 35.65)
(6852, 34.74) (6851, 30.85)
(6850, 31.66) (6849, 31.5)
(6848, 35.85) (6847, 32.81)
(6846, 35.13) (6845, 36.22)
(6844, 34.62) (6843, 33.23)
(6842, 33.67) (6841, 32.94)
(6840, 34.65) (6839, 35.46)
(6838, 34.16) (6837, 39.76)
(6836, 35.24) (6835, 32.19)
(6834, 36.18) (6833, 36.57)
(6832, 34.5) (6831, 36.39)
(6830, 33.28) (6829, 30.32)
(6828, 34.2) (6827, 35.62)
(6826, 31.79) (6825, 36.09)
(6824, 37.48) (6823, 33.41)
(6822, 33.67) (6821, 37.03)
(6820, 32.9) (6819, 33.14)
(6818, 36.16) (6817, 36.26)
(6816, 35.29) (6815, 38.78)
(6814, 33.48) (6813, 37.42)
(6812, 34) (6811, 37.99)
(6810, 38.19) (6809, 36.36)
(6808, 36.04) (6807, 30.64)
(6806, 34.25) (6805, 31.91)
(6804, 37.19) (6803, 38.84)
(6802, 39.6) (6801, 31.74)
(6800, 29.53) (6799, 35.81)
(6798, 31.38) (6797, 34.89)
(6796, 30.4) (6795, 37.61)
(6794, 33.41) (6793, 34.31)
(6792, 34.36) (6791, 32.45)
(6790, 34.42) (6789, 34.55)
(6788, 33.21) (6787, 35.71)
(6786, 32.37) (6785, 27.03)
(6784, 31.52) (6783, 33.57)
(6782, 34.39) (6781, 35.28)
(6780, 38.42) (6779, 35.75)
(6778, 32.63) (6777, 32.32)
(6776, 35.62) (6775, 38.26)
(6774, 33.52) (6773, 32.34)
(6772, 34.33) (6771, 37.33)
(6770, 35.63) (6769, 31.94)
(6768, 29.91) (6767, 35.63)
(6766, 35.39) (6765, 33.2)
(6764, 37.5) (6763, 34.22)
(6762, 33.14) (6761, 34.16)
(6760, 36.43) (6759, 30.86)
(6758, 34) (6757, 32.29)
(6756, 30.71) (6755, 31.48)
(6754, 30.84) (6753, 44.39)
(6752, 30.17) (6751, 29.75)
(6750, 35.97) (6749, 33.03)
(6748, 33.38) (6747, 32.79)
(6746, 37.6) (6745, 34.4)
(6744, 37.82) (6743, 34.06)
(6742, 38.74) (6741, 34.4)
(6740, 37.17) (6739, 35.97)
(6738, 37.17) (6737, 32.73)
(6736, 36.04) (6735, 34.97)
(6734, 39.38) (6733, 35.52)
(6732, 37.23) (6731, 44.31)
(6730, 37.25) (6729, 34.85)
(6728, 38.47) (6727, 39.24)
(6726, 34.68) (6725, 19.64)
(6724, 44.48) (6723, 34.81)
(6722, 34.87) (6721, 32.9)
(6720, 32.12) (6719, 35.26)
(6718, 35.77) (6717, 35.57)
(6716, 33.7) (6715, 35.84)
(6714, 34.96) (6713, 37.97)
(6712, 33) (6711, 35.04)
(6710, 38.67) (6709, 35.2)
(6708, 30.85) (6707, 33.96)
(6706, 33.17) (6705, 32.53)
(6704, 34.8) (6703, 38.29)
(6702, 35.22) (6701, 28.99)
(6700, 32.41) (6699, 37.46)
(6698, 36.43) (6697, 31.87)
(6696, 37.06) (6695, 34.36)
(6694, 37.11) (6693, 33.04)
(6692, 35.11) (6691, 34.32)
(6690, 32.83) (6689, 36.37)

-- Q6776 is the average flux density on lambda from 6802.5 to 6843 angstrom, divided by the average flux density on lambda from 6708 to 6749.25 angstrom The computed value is 1.0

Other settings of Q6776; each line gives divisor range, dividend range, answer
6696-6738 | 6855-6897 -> 1.02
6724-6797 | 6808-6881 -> 1.02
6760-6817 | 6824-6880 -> 1.01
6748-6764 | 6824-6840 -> 1.04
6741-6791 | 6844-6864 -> 1.02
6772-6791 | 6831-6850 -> 1.02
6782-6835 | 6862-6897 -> 1.04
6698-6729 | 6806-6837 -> 1.01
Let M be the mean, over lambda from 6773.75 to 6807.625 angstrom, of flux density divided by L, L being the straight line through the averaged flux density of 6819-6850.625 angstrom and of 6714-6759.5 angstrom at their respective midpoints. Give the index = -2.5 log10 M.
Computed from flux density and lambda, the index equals 0.02 mag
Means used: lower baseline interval 35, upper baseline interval 34.4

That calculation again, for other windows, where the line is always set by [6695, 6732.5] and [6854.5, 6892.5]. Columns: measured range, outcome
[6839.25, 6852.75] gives 0.06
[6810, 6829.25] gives 0.01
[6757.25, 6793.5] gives 0.04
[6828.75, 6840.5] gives 0.02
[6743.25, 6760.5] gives 0.04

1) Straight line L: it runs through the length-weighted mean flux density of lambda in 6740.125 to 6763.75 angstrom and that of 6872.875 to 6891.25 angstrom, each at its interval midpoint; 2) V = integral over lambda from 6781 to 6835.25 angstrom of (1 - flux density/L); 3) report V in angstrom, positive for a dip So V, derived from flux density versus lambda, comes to 0.8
